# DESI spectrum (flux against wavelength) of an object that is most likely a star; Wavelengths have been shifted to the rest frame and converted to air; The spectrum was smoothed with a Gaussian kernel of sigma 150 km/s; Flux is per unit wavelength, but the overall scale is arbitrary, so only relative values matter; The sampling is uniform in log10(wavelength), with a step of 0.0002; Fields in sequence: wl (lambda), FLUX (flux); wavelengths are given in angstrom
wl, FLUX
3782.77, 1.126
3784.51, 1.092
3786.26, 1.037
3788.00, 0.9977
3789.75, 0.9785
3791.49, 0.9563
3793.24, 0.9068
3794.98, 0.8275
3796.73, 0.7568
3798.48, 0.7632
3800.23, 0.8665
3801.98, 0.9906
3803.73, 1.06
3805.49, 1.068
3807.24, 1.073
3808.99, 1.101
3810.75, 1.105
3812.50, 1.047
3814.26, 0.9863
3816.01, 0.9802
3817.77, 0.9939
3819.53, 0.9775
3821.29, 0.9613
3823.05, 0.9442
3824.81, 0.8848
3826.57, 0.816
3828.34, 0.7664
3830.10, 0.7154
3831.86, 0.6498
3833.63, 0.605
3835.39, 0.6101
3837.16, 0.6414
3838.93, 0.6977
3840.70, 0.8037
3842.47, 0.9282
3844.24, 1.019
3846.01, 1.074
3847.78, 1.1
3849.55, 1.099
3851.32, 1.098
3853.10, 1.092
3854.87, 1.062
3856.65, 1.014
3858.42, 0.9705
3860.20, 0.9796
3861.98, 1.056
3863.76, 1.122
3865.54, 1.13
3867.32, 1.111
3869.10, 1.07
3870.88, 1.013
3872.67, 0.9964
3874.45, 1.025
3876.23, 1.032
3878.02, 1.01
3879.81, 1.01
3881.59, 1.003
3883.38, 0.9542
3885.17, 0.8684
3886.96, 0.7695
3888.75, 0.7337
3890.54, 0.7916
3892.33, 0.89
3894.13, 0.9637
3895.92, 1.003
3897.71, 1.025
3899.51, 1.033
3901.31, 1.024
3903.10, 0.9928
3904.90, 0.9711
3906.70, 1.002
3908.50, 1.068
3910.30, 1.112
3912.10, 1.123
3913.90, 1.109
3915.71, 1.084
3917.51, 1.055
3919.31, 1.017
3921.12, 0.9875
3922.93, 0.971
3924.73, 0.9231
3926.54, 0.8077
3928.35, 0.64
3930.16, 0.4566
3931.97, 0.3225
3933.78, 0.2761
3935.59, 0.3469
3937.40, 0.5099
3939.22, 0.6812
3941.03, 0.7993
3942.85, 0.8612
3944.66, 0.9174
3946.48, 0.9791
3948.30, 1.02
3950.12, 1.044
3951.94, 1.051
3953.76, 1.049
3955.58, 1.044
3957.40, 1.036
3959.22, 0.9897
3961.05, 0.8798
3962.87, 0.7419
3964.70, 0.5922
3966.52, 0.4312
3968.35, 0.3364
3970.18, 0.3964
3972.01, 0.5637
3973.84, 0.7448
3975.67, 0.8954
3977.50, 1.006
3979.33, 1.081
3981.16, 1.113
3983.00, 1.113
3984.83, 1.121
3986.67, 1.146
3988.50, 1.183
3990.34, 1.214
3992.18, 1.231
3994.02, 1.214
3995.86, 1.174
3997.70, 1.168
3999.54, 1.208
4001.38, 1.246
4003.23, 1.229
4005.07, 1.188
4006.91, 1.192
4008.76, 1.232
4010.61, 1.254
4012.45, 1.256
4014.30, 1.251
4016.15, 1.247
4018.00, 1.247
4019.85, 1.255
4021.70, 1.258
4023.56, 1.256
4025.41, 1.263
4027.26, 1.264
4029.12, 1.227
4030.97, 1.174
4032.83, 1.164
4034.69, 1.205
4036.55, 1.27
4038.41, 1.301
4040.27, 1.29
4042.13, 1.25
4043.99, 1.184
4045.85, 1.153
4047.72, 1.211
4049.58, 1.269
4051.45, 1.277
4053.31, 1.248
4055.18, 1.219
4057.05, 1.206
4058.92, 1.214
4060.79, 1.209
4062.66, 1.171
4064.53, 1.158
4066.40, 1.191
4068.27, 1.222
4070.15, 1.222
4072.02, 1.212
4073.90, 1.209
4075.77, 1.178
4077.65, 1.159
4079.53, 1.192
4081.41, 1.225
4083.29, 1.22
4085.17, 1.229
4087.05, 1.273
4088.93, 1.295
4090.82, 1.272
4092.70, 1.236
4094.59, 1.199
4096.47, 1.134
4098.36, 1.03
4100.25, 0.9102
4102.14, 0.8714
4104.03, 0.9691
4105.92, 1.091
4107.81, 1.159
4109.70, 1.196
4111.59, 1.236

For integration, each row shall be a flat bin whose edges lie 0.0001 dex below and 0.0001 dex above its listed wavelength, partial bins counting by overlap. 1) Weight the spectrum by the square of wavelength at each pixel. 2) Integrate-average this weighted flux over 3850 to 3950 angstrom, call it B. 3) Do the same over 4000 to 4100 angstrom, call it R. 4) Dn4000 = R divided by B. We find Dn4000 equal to 1.4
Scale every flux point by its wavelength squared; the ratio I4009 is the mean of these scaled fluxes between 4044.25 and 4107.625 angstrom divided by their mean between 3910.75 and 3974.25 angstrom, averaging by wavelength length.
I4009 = 1.58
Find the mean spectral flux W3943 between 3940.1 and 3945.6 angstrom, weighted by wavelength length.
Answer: 0.86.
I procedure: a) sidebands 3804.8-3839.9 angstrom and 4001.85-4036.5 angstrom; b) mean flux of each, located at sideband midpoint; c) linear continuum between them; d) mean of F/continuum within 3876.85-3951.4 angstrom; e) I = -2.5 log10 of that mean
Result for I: 0.177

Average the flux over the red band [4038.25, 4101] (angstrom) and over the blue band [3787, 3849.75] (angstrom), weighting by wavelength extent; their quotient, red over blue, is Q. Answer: 1.3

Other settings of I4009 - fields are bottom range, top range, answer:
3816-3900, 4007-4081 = 1.43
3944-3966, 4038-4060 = 1.38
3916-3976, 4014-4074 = 1.67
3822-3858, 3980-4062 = 1.51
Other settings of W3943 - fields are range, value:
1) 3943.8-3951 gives 0.99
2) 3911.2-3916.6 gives 1.1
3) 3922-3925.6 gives 0.948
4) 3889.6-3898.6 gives 0.934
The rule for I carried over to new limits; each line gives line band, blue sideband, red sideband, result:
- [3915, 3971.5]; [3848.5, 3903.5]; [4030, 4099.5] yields 0.35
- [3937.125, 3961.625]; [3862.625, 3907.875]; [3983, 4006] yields 0.19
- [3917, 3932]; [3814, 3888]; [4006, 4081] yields 0.27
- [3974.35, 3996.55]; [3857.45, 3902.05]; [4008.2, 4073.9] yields 0.03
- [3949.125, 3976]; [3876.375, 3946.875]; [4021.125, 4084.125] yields 0.26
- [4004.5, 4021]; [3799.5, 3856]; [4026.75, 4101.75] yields -0.08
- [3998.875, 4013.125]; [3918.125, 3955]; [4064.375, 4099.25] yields -0.24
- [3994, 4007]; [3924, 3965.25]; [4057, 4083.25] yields -0.24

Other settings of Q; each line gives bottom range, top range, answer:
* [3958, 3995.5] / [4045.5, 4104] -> 1.31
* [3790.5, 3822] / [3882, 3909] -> 0.97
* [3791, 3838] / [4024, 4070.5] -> 1.37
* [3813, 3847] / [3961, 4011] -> 1.18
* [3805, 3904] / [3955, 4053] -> 1.15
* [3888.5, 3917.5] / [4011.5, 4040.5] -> 1.24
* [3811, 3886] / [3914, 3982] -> 0.85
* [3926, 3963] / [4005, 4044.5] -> 1.58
